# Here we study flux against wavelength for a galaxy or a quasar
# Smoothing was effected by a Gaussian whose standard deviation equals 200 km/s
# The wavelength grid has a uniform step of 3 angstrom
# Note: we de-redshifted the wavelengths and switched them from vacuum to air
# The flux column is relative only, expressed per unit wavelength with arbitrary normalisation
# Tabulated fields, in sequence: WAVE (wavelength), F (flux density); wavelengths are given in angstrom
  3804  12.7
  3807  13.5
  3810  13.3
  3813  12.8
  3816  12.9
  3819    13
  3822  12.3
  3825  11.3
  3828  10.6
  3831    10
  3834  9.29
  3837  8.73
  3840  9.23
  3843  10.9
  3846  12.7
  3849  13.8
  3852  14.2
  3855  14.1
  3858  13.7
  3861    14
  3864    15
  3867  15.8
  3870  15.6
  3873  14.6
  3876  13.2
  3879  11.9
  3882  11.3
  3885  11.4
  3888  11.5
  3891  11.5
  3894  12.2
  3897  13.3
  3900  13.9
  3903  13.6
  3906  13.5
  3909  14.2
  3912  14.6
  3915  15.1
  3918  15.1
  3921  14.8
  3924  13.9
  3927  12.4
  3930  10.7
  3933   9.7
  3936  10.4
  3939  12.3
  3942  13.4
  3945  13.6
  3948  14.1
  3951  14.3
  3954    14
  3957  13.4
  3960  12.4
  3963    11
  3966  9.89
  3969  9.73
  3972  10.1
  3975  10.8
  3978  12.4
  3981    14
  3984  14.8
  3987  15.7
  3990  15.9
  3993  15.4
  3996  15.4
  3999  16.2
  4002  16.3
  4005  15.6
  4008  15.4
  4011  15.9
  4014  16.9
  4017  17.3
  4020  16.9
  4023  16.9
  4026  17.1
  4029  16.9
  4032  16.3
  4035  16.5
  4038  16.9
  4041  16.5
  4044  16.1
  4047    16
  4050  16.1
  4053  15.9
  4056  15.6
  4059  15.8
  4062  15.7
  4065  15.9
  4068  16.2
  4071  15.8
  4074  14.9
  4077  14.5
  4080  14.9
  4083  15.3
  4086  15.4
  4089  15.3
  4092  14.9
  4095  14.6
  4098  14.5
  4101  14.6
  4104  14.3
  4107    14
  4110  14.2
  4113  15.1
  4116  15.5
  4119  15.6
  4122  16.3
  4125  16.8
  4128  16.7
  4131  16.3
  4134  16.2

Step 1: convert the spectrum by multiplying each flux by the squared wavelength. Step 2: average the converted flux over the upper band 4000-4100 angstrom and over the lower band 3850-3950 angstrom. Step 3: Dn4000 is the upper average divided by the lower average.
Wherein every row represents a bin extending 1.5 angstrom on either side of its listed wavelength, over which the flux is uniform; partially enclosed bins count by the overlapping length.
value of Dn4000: 1.3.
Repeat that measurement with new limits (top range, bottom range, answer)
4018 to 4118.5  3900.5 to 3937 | 1.27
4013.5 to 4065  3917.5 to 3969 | 1.37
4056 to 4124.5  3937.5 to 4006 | 1.19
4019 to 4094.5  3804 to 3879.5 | 1.40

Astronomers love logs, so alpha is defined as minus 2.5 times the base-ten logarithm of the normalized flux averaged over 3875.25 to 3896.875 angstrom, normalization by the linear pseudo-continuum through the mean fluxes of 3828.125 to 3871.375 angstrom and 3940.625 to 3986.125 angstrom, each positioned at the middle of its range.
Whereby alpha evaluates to 0.06 mag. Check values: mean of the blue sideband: 12.6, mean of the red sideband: 12.6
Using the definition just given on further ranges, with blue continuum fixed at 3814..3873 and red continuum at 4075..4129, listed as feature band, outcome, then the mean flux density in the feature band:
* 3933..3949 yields 0.091 mag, 12.4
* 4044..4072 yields -0.087 mag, 15.9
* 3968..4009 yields -0.012 mag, 14.2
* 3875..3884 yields 0.075 mag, 12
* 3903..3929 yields -0.066 mag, 14.1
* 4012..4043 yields -0.169 mag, 16.8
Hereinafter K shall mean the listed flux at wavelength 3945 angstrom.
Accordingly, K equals 13.6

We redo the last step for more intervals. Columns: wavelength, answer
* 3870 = 15.6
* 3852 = 14.2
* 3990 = 15.9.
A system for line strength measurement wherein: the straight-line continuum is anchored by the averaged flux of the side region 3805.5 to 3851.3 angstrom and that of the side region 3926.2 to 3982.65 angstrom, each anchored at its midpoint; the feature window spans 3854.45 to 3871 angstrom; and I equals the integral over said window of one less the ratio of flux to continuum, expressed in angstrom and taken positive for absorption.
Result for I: -4.13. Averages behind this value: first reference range 11.7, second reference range 12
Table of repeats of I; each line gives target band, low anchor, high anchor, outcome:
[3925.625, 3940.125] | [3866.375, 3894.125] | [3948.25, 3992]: 2.0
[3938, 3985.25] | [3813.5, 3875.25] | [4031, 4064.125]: 6.8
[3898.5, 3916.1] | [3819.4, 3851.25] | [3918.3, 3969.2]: -3.1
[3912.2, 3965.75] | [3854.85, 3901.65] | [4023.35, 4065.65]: 5.3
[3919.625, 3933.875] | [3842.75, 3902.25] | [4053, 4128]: 1.4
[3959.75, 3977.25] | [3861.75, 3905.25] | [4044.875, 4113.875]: 4.3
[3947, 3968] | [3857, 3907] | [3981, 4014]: 3.1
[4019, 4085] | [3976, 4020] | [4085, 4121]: -3.7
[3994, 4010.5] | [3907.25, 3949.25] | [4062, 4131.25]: -2.0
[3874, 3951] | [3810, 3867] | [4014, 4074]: 4.6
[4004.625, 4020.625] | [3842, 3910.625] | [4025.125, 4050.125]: -0.3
